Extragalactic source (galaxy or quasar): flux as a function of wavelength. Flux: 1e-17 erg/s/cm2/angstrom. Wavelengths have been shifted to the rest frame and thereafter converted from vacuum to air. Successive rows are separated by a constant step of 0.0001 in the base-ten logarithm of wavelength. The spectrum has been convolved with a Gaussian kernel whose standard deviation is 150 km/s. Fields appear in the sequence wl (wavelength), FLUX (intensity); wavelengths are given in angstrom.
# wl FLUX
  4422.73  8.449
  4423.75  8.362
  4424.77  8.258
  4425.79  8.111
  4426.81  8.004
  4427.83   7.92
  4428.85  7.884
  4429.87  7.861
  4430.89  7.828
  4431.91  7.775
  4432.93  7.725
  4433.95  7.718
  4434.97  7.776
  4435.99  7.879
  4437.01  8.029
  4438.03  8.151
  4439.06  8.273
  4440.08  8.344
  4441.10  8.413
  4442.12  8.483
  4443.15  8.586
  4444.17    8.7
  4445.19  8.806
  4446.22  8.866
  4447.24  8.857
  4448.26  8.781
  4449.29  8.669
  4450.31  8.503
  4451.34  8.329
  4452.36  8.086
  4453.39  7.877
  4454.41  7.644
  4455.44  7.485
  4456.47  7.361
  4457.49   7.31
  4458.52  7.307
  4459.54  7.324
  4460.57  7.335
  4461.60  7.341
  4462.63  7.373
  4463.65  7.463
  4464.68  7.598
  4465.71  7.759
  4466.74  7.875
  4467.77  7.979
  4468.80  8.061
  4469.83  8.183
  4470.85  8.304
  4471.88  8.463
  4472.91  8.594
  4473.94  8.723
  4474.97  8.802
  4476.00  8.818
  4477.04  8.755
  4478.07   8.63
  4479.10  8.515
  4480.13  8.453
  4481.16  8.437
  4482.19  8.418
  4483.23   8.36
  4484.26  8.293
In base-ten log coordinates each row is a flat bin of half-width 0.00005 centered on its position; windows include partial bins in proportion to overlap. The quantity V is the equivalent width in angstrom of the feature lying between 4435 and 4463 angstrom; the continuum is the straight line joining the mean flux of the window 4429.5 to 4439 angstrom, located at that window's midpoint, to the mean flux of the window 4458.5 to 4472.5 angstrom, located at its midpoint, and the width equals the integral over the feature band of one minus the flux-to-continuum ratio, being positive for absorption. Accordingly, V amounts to -0.9 angstrom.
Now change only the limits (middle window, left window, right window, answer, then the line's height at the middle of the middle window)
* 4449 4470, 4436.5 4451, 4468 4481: 1.93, 8.52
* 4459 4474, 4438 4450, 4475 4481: 1.31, 8.62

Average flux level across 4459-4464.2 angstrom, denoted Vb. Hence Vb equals 7.37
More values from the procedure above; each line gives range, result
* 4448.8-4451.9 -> 8.5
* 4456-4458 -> 7.36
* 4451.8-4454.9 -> 7.89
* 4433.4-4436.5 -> 7.8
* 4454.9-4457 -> 7.42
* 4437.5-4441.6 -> 8.29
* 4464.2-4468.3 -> 7.79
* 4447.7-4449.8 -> 8.73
